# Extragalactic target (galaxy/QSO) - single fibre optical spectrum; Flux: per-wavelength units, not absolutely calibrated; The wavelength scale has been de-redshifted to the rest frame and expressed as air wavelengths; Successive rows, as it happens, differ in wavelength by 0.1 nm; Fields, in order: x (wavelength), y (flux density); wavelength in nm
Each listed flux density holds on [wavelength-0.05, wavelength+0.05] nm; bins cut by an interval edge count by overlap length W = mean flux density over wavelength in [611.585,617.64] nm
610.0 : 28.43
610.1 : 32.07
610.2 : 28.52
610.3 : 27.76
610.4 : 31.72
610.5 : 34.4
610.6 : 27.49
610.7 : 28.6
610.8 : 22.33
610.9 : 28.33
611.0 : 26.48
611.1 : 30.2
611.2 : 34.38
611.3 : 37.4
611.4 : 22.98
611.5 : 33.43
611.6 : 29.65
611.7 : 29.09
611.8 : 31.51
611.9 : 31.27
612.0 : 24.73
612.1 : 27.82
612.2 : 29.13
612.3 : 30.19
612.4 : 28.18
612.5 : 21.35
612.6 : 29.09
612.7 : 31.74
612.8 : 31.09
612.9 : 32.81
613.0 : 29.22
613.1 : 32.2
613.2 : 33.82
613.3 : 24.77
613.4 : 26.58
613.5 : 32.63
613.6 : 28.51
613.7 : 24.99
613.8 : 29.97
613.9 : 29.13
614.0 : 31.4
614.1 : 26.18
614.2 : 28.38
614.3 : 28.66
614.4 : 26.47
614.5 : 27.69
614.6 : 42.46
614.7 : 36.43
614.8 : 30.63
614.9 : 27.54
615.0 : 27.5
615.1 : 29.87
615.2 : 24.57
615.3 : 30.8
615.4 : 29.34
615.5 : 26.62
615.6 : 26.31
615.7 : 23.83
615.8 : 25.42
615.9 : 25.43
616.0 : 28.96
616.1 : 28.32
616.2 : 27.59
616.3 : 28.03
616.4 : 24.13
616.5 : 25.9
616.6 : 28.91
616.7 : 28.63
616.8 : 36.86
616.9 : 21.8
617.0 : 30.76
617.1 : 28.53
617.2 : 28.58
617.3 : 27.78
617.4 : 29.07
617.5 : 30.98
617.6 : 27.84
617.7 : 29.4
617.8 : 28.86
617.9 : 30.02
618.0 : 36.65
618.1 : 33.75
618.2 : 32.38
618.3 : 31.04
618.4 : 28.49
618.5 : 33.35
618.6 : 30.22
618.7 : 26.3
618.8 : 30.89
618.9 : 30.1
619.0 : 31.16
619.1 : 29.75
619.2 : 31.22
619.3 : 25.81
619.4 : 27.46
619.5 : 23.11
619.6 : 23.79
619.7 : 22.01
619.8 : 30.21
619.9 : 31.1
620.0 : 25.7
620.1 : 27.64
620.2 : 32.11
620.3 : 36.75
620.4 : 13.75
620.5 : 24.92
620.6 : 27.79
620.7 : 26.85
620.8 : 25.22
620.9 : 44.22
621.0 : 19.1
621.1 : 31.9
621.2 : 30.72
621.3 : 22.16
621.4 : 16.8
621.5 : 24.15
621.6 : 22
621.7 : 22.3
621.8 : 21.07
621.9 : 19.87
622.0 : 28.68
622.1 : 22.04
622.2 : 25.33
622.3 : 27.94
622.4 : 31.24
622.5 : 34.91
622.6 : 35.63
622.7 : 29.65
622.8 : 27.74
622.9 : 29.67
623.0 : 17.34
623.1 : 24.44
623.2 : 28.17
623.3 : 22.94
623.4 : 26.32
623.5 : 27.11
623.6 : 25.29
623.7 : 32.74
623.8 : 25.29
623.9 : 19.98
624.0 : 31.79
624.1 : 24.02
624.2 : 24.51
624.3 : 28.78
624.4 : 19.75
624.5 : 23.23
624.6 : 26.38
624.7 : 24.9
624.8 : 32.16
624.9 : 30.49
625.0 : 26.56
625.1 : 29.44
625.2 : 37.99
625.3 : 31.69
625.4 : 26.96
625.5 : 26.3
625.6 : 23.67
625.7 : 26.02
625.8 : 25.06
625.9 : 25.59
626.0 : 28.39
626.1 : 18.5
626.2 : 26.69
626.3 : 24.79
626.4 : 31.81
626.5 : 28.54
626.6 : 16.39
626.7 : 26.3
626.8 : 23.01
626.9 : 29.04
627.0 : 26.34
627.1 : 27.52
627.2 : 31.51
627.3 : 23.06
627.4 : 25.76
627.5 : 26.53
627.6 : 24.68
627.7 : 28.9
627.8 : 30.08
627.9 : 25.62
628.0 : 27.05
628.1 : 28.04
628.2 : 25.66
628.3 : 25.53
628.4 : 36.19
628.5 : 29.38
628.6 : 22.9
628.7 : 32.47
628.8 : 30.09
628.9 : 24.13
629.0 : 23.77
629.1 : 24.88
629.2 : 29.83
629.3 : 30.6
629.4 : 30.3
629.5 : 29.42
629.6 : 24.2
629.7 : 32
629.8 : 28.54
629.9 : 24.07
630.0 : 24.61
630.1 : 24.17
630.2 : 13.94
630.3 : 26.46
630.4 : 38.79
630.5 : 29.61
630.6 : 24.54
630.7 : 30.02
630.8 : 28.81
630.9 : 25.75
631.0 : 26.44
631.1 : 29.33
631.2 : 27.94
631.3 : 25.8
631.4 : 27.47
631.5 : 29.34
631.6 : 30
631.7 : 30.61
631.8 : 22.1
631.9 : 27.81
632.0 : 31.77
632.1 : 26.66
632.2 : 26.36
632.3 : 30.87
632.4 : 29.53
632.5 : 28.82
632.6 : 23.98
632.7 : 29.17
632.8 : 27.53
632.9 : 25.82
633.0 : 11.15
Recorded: 28.8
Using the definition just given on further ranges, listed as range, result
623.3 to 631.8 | 27.1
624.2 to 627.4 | 26.6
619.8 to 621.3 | 28.3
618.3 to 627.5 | 26.9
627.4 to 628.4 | 27.3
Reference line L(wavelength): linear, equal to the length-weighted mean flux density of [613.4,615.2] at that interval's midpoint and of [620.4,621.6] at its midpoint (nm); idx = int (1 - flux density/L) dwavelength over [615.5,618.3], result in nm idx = -0.05 nm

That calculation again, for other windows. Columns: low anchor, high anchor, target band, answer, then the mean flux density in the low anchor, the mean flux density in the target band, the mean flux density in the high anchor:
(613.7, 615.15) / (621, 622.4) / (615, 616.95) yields 0.09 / 30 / 27.4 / 24.3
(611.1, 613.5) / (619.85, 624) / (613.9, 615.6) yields -0.03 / 29.7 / 29.5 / 26.6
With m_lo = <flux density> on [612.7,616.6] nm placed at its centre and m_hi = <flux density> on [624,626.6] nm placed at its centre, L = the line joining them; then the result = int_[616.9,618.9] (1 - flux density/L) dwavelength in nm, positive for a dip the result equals -0.13 nm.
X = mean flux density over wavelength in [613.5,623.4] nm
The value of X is 28.1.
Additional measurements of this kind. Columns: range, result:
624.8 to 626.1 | 28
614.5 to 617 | 28.6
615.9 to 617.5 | 28.3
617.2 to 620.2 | 29.2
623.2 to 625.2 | 26.7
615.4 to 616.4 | 26.7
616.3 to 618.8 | 29.6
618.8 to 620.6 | 27.6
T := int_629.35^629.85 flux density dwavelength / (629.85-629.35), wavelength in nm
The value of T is 28.9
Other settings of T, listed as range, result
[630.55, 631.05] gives 27.1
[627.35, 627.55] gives 26.1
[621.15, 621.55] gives 23.5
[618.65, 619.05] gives 29.6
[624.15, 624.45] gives 24.3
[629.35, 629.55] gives 29.9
